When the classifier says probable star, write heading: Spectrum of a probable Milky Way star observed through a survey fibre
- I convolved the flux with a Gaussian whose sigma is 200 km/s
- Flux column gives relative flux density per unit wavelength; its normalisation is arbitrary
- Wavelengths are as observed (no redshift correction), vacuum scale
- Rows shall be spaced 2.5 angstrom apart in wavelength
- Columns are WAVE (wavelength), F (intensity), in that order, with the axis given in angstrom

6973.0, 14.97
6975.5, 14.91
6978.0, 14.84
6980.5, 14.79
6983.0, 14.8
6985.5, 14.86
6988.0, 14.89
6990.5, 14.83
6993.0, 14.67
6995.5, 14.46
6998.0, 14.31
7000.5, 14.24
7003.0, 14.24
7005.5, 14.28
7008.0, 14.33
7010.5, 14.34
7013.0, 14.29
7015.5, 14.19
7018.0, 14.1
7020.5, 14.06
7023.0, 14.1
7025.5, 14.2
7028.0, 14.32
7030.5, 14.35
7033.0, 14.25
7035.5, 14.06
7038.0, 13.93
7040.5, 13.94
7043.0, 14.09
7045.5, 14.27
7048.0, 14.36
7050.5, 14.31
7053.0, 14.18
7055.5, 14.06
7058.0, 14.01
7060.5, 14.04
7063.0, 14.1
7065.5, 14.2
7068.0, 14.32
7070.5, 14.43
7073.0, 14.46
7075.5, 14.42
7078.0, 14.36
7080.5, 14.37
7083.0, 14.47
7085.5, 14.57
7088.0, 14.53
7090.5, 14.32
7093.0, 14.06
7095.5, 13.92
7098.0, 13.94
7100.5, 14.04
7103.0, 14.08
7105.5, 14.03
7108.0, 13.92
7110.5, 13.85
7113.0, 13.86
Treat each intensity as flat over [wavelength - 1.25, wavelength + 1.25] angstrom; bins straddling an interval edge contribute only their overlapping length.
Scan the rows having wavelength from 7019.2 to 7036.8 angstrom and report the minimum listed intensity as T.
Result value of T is 14.06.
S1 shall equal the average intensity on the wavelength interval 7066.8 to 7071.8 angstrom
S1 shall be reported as 14.4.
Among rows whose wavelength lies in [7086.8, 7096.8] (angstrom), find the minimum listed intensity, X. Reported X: 13.92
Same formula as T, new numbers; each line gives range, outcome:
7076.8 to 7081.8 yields 14.36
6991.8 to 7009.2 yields 14.24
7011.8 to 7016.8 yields 14.19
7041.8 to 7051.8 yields 14.09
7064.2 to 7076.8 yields 14.2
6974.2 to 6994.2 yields 14.67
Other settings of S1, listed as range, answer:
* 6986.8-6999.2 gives 14.6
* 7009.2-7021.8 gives 14.2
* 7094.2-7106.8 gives 14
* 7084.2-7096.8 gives 14.3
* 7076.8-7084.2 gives 14.4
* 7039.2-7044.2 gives 14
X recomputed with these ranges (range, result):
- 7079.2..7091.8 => 14.32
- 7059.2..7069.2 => 14.04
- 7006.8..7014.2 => 14.29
